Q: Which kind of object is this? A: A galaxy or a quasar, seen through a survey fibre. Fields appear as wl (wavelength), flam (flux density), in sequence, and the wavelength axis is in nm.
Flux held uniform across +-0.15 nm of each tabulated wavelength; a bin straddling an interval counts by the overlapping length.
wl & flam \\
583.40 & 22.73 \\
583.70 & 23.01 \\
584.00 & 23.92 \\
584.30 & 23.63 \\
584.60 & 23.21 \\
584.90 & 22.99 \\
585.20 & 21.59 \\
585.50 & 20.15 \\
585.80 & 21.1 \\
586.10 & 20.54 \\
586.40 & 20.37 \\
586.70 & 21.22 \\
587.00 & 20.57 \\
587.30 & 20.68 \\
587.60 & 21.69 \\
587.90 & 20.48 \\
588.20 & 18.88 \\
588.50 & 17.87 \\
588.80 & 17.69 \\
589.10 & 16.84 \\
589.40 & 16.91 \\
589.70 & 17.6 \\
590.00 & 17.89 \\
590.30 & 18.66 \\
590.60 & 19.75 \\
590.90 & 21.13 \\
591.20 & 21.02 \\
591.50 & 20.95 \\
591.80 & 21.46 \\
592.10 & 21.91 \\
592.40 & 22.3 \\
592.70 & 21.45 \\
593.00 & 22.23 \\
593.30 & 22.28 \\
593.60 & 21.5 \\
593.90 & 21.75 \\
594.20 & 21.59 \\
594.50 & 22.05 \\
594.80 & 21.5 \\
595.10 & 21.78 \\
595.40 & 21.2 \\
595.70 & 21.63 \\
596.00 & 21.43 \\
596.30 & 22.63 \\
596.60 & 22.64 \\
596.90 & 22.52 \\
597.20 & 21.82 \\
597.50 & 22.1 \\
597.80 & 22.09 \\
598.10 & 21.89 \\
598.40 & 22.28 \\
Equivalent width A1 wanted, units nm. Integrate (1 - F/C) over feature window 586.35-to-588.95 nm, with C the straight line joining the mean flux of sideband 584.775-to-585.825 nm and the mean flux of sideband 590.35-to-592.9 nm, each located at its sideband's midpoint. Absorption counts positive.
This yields 0.17 nm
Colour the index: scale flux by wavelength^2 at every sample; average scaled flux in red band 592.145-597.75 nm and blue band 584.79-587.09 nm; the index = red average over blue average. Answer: 1.1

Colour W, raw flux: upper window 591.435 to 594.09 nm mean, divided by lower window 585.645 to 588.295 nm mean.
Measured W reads 1.05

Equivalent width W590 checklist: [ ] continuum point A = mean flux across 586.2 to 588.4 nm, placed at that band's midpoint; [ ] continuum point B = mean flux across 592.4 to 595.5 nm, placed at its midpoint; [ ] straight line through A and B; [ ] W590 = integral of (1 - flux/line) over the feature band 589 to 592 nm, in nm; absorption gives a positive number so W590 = 0.26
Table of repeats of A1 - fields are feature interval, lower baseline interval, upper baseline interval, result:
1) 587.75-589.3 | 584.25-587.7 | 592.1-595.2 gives 0.234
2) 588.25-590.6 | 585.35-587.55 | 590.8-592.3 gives 0.362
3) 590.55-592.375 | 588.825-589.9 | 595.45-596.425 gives -0.245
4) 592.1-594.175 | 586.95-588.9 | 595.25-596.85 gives -0.075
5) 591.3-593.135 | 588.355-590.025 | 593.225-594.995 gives -0.147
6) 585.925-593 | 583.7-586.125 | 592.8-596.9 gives 0.683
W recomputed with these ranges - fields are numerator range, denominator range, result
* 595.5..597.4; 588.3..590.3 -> 1.26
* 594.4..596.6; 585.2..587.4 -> 1.05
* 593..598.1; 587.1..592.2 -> 1.12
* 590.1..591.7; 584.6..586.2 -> 0.94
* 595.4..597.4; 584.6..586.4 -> 1.03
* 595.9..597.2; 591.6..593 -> 1.02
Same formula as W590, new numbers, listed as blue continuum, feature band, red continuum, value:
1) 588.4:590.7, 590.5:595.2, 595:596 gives -0.401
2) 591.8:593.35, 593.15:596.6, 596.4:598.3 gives 0.043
